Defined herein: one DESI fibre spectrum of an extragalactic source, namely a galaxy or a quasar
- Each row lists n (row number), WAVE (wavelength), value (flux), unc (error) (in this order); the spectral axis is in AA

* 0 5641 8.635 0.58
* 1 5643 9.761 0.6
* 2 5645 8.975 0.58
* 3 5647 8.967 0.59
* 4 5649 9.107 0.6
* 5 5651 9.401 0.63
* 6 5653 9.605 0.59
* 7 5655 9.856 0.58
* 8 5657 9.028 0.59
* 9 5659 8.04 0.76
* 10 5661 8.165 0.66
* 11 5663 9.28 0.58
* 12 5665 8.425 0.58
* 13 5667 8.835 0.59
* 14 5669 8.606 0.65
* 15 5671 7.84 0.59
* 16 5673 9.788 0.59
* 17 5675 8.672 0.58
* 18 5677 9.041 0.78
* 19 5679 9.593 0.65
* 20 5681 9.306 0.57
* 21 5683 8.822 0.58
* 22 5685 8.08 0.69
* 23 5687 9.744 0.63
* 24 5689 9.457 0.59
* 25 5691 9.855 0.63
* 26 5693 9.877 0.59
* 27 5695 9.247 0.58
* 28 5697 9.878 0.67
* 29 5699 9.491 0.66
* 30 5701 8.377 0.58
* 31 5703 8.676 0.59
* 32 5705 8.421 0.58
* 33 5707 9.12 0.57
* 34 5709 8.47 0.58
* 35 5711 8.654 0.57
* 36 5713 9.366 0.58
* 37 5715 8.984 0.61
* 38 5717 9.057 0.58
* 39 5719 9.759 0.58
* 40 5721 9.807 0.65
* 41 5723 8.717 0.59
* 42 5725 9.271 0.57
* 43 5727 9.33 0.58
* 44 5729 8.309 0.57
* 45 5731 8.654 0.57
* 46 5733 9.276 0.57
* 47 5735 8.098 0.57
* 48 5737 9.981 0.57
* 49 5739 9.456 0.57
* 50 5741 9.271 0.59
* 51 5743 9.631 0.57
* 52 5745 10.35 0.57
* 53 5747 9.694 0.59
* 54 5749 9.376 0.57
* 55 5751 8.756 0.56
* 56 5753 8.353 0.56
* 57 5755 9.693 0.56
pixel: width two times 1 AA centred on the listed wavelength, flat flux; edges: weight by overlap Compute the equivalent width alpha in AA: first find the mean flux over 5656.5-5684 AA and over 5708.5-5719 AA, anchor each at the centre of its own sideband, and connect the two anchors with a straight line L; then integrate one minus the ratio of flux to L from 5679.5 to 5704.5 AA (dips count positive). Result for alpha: -0.9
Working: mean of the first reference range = 8.81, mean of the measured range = 9.23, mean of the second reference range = 9.01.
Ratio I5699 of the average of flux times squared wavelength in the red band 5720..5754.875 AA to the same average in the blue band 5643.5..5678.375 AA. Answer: 1.1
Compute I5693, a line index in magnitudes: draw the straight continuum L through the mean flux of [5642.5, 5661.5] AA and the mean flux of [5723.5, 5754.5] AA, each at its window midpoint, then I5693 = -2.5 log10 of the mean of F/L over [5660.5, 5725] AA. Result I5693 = 0.01 mag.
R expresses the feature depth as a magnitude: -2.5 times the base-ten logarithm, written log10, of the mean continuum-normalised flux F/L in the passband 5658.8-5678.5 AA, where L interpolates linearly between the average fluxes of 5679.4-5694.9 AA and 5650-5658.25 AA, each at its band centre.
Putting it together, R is 0.08 mag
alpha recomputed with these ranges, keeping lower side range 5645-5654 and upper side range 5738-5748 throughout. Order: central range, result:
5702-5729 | 1.5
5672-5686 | 0.5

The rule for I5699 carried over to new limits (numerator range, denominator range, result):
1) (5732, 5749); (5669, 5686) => 1.09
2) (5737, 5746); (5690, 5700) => 1.02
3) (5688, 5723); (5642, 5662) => 1.03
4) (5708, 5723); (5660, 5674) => 1.07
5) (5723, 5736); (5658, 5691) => 1.01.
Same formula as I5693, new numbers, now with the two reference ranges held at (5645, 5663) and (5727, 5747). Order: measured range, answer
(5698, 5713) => 0.05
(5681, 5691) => 0.00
